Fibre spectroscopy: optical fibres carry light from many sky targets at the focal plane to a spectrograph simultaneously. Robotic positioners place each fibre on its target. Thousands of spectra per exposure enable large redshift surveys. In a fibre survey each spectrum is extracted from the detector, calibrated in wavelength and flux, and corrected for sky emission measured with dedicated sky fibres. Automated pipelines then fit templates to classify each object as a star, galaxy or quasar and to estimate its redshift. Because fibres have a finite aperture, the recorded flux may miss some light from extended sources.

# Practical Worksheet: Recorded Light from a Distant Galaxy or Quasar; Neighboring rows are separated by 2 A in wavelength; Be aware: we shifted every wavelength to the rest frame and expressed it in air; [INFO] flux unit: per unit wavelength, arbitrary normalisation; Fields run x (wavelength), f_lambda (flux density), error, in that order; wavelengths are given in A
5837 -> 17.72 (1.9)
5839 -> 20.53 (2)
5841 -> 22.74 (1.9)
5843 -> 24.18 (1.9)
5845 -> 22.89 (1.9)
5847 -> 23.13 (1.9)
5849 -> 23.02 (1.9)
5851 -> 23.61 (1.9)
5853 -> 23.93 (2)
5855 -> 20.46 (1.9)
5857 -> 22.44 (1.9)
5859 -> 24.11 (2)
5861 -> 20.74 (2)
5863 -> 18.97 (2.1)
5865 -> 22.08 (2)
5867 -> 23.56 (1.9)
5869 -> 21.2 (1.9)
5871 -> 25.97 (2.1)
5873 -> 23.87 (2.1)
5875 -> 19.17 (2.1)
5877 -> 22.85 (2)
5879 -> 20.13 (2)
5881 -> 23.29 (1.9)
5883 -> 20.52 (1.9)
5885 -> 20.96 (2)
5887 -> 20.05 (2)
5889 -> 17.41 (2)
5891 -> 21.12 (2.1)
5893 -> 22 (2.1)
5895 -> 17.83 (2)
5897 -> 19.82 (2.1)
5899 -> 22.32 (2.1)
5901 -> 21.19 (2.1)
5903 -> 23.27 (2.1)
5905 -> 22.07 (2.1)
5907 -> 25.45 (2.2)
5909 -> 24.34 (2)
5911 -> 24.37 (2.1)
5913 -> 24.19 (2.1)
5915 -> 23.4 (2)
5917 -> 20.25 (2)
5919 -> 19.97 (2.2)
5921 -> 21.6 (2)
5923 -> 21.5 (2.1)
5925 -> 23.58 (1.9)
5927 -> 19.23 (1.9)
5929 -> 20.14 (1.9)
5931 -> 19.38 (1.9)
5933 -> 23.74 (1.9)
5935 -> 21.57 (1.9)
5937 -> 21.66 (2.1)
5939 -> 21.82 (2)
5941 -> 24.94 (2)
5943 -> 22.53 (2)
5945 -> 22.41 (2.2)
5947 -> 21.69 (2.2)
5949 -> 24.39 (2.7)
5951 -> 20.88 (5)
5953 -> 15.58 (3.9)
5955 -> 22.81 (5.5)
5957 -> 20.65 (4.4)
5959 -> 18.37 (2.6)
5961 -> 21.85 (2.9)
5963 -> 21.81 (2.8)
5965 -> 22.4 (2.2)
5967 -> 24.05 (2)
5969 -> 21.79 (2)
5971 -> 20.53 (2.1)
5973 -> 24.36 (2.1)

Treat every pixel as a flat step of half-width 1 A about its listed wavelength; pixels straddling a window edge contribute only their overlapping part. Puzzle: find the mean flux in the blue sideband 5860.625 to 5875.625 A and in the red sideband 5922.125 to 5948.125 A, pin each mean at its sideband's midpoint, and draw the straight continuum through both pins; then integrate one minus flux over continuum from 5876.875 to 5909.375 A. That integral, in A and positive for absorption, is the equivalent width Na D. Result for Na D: 0.9 A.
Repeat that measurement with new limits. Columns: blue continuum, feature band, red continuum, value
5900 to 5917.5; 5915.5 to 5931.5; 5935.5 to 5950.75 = 1.50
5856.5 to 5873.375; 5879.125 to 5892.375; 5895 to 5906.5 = 0.84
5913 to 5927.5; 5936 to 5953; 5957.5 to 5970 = -0.38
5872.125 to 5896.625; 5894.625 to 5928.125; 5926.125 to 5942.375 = -1.41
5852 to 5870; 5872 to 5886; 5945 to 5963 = 0.13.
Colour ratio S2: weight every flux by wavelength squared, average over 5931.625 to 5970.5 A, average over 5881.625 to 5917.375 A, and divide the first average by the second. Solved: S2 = 1.02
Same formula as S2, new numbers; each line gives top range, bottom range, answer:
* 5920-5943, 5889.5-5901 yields 1.07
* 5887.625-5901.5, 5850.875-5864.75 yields 0.93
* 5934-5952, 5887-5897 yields 1.16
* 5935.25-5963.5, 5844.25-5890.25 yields 1.01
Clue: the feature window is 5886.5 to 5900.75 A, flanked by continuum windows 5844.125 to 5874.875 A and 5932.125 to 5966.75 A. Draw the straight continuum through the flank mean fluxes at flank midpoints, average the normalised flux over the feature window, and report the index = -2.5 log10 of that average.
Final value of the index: 0.11 mag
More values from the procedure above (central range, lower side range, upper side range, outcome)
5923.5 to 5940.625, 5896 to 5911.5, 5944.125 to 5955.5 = 0.015 mag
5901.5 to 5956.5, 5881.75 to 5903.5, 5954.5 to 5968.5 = -0.048 mag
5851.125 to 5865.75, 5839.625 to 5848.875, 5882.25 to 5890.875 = 0.005 mag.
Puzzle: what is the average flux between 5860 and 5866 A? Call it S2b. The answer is 20.6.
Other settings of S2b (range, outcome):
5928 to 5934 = 21.1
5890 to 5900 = 20.6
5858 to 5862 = 22.4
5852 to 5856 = 22.2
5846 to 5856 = 22.8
